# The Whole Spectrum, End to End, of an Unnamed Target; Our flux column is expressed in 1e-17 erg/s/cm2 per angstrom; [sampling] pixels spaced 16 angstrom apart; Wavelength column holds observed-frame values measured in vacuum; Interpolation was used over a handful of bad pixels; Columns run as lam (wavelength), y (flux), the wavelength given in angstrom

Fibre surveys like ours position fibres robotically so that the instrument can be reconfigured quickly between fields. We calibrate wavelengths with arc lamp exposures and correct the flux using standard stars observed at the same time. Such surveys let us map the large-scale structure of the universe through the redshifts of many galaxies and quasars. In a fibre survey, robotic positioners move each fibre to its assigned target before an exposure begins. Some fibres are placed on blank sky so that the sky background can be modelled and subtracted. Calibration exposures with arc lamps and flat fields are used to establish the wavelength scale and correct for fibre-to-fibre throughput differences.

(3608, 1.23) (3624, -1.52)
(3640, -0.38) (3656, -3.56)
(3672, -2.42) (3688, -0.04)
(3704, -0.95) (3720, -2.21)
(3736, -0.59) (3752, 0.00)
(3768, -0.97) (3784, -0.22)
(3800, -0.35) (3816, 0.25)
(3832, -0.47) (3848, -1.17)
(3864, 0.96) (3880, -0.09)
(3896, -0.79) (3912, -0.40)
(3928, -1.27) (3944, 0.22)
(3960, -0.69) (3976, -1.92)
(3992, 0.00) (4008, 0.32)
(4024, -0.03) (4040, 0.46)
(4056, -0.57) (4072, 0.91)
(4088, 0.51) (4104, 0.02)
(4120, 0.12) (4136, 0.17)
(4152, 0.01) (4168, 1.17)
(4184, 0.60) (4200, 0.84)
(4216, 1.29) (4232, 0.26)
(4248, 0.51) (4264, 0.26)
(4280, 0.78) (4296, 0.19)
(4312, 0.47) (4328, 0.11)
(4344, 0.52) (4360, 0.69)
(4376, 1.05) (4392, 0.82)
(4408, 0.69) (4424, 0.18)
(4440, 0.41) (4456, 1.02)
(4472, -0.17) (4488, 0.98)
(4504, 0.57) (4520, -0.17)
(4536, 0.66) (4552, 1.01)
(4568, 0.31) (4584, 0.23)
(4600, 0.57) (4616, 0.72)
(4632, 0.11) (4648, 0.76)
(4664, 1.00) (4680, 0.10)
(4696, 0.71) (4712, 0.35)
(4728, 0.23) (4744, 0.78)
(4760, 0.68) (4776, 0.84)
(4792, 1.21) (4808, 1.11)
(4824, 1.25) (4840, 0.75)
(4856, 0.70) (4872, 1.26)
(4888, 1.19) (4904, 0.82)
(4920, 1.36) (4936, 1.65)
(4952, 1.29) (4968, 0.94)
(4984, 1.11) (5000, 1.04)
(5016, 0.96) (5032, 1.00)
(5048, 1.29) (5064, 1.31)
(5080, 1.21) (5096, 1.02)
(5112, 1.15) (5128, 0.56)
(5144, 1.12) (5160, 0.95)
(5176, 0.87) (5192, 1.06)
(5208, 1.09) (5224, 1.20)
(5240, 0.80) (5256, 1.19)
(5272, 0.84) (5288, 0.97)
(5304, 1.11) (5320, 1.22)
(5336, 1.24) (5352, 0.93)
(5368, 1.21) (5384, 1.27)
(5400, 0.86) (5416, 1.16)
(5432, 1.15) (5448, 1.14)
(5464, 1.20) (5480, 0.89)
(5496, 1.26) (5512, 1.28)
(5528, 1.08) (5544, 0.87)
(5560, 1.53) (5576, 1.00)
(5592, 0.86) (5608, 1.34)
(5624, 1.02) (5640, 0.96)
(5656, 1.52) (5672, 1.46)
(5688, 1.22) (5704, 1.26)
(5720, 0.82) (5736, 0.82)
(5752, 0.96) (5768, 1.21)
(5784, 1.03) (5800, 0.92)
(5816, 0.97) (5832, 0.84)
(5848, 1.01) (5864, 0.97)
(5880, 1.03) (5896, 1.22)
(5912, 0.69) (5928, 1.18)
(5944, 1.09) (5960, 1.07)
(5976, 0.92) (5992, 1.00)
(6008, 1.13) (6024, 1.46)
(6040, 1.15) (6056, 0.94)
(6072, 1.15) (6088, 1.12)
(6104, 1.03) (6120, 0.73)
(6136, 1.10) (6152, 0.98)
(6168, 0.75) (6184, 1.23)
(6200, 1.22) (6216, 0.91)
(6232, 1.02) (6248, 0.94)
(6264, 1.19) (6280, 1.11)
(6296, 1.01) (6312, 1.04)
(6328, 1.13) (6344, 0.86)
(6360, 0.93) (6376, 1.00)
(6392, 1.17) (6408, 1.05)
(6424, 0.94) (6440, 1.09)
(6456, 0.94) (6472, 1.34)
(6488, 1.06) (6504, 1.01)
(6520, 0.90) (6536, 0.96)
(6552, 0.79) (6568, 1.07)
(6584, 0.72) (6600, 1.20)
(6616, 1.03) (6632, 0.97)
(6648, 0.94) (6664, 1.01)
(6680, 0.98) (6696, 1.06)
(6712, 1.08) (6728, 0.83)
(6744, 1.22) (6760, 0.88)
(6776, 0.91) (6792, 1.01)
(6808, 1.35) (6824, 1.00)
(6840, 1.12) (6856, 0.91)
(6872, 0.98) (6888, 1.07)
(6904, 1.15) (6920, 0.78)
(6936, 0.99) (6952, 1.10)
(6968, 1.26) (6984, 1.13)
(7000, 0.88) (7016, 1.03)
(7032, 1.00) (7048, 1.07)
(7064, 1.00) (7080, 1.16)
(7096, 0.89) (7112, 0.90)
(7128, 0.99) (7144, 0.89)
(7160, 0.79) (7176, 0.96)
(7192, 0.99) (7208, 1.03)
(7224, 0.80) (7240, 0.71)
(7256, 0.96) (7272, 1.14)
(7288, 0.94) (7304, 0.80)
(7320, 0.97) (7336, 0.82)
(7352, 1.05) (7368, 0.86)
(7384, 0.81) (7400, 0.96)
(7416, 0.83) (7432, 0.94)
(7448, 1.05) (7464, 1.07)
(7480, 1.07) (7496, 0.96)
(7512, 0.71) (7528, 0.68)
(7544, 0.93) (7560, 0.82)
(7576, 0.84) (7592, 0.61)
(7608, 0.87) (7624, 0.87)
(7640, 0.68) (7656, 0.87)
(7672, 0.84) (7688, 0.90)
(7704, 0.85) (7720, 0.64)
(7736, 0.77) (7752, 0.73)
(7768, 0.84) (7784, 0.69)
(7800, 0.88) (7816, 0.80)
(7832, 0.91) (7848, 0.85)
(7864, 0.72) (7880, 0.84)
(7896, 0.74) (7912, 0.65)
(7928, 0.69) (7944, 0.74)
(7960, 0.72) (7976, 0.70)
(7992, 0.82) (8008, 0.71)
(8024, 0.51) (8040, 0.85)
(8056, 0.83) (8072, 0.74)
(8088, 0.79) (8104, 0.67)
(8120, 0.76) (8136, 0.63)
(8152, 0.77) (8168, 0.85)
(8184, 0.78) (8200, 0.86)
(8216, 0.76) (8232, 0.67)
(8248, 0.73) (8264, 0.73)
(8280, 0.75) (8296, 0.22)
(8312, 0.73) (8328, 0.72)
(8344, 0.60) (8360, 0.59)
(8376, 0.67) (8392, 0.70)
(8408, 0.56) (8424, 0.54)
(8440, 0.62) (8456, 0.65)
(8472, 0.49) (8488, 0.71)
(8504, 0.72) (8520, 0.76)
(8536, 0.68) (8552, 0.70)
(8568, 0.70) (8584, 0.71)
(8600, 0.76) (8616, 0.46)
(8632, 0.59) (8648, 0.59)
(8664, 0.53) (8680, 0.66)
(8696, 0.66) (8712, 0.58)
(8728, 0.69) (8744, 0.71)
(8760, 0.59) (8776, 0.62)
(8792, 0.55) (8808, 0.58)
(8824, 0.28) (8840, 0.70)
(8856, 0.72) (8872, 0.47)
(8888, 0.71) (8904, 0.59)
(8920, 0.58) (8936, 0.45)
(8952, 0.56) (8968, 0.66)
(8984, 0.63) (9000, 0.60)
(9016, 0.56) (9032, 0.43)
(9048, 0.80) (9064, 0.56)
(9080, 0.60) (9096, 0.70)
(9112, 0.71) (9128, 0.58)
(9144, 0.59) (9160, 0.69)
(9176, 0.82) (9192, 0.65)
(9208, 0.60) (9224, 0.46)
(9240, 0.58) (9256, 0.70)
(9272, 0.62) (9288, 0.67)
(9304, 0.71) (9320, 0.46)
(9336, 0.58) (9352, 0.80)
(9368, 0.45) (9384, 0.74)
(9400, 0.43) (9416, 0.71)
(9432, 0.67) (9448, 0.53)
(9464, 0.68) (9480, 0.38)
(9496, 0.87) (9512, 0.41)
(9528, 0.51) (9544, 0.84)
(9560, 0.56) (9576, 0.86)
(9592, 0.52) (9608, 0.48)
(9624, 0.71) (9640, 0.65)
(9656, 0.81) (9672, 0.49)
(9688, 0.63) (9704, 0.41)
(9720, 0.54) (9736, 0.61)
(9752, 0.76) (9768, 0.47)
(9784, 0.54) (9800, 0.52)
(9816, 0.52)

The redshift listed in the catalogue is 0.04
